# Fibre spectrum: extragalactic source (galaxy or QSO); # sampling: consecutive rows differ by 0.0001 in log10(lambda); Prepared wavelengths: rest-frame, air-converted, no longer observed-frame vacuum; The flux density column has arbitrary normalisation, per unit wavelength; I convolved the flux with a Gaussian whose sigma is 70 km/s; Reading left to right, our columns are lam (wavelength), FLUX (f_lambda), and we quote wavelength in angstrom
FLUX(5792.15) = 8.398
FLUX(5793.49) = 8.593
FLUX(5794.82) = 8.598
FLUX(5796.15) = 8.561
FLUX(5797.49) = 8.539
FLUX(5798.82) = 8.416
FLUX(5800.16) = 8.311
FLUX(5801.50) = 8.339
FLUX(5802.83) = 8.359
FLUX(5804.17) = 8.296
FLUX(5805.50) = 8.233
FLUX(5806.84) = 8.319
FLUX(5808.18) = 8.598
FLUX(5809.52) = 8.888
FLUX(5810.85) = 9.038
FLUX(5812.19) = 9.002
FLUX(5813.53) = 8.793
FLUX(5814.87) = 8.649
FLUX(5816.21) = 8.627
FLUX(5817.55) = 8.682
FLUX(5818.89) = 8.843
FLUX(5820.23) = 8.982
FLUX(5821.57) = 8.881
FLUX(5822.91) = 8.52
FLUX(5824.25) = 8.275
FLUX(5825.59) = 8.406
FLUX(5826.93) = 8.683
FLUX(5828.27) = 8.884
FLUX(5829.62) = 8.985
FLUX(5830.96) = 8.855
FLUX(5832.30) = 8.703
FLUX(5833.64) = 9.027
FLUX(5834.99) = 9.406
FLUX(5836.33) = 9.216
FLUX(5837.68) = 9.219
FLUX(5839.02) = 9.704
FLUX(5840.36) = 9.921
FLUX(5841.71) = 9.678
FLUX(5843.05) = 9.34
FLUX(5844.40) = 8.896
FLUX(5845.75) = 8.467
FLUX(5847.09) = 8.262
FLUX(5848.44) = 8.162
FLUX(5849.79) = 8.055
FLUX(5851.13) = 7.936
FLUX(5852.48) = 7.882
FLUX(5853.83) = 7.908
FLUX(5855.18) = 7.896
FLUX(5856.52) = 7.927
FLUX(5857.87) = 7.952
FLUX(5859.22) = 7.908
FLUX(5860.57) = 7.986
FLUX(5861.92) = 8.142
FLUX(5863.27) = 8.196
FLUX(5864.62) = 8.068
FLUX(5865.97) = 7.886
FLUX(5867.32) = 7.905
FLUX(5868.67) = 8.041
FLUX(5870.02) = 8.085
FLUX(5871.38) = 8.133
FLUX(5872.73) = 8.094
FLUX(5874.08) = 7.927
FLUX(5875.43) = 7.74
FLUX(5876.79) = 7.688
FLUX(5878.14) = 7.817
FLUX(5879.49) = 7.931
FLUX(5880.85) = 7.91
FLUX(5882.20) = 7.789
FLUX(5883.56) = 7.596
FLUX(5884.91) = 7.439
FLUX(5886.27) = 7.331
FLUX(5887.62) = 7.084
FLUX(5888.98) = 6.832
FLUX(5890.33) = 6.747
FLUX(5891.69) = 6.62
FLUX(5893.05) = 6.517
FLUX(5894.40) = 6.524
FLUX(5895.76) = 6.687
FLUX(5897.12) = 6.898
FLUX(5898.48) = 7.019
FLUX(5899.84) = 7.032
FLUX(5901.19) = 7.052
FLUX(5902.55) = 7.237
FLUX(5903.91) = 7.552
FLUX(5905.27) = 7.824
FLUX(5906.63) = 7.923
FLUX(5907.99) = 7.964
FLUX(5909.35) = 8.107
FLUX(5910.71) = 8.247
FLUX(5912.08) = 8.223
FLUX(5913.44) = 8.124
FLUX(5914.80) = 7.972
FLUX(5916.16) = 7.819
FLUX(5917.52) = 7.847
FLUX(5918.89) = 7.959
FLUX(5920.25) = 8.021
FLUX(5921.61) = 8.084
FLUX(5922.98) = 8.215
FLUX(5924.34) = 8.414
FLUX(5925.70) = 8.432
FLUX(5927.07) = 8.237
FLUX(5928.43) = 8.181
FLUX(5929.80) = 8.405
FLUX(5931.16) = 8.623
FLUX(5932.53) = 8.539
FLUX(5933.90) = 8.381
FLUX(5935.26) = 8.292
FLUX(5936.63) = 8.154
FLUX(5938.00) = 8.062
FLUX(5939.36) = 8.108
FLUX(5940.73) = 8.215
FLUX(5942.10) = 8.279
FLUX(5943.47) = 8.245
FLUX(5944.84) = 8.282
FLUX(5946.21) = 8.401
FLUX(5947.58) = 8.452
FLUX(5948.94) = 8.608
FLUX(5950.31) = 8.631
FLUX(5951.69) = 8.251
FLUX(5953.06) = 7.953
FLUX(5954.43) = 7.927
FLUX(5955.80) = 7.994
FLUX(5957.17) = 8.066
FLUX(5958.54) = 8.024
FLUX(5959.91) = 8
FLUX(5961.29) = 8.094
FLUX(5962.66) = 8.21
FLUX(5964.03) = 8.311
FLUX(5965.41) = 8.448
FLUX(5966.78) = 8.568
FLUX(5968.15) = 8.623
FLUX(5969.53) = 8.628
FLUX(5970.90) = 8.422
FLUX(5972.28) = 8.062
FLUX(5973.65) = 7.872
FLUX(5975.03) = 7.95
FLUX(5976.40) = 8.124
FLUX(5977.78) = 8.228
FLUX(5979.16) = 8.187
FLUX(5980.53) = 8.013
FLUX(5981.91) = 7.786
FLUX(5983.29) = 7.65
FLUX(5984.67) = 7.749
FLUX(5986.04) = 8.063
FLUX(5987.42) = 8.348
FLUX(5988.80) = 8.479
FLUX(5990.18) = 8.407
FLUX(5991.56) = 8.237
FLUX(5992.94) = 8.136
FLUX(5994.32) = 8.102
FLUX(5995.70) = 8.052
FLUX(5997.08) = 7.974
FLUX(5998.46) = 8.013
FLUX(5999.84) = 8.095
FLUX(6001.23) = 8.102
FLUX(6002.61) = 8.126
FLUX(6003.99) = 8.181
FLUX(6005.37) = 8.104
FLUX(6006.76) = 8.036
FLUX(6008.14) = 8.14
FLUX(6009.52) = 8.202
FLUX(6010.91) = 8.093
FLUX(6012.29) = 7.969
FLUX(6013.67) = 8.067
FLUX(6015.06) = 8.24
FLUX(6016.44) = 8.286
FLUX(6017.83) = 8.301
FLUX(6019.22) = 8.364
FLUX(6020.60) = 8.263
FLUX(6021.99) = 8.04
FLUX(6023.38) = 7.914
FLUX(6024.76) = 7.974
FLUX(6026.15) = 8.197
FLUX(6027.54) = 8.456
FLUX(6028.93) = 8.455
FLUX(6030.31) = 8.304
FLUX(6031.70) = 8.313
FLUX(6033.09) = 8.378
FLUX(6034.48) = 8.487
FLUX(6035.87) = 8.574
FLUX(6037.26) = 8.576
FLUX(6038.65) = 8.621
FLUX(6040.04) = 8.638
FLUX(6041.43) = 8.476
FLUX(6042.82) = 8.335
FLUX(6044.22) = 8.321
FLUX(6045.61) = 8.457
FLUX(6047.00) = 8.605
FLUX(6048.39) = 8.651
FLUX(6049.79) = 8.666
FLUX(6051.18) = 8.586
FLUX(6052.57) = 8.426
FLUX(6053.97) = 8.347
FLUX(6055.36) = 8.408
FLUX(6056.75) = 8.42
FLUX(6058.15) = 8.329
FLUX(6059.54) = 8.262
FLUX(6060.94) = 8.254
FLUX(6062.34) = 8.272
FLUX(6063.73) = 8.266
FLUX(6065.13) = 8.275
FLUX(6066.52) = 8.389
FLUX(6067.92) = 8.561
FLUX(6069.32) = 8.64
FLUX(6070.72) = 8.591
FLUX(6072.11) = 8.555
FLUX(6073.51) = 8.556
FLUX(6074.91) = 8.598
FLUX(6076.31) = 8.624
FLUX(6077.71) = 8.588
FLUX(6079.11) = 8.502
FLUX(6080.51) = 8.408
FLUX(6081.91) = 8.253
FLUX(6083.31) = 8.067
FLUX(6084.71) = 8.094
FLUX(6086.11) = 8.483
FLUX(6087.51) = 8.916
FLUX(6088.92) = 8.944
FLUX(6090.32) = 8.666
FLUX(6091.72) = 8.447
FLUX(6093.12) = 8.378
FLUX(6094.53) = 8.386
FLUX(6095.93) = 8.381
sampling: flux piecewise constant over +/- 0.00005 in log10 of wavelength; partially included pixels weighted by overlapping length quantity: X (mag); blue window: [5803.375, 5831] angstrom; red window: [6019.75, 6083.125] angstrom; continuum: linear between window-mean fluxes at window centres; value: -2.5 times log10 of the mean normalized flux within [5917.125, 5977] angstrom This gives 0.04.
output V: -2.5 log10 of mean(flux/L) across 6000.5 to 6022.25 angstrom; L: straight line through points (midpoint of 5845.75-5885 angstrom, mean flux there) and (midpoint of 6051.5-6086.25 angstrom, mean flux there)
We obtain 0.02 mag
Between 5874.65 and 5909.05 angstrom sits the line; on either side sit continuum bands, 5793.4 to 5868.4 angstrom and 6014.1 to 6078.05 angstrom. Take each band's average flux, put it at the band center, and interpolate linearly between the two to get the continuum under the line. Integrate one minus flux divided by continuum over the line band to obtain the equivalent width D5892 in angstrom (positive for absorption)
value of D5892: 4.8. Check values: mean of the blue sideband 8.57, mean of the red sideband 8.41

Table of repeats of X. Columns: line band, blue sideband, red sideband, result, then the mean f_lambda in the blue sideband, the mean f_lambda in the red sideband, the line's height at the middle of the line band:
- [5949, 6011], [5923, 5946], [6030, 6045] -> 0.029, 8.3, 8.46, 8.37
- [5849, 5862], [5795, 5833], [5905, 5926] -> 0.060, 8.63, 8.07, 8.4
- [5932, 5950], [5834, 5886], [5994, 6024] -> -0.017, 8.26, 8.12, 8.18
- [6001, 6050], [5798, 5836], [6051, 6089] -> 0.023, 8.68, 8.44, 8.48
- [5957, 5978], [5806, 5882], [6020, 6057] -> 0.026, 8.47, 8.4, 8.43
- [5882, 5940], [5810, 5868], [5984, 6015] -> 0.089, 8.6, 8.13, 8.39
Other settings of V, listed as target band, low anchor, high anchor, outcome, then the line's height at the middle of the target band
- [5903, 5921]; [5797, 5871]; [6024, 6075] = 0.07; 8.51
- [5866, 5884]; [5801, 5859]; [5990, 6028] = 0.08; 8.53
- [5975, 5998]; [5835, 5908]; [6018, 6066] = 0.02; 8.22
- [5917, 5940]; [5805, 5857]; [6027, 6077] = 0.05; 8.6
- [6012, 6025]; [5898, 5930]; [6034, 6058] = 0.03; 8.38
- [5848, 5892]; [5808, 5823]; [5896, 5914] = 0.04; 8.07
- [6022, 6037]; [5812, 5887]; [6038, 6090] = 0.02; 8.46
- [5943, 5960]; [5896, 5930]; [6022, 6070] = -0.03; 8.01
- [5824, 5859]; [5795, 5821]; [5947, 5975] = -0.02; 8.53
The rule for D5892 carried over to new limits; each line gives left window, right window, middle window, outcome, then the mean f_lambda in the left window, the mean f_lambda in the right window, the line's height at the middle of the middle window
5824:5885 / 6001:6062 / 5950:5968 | 0.3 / 8.35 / 8.32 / 8.33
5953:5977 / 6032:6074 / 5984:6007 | 0.4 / 8.19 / 8.46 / 8.29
